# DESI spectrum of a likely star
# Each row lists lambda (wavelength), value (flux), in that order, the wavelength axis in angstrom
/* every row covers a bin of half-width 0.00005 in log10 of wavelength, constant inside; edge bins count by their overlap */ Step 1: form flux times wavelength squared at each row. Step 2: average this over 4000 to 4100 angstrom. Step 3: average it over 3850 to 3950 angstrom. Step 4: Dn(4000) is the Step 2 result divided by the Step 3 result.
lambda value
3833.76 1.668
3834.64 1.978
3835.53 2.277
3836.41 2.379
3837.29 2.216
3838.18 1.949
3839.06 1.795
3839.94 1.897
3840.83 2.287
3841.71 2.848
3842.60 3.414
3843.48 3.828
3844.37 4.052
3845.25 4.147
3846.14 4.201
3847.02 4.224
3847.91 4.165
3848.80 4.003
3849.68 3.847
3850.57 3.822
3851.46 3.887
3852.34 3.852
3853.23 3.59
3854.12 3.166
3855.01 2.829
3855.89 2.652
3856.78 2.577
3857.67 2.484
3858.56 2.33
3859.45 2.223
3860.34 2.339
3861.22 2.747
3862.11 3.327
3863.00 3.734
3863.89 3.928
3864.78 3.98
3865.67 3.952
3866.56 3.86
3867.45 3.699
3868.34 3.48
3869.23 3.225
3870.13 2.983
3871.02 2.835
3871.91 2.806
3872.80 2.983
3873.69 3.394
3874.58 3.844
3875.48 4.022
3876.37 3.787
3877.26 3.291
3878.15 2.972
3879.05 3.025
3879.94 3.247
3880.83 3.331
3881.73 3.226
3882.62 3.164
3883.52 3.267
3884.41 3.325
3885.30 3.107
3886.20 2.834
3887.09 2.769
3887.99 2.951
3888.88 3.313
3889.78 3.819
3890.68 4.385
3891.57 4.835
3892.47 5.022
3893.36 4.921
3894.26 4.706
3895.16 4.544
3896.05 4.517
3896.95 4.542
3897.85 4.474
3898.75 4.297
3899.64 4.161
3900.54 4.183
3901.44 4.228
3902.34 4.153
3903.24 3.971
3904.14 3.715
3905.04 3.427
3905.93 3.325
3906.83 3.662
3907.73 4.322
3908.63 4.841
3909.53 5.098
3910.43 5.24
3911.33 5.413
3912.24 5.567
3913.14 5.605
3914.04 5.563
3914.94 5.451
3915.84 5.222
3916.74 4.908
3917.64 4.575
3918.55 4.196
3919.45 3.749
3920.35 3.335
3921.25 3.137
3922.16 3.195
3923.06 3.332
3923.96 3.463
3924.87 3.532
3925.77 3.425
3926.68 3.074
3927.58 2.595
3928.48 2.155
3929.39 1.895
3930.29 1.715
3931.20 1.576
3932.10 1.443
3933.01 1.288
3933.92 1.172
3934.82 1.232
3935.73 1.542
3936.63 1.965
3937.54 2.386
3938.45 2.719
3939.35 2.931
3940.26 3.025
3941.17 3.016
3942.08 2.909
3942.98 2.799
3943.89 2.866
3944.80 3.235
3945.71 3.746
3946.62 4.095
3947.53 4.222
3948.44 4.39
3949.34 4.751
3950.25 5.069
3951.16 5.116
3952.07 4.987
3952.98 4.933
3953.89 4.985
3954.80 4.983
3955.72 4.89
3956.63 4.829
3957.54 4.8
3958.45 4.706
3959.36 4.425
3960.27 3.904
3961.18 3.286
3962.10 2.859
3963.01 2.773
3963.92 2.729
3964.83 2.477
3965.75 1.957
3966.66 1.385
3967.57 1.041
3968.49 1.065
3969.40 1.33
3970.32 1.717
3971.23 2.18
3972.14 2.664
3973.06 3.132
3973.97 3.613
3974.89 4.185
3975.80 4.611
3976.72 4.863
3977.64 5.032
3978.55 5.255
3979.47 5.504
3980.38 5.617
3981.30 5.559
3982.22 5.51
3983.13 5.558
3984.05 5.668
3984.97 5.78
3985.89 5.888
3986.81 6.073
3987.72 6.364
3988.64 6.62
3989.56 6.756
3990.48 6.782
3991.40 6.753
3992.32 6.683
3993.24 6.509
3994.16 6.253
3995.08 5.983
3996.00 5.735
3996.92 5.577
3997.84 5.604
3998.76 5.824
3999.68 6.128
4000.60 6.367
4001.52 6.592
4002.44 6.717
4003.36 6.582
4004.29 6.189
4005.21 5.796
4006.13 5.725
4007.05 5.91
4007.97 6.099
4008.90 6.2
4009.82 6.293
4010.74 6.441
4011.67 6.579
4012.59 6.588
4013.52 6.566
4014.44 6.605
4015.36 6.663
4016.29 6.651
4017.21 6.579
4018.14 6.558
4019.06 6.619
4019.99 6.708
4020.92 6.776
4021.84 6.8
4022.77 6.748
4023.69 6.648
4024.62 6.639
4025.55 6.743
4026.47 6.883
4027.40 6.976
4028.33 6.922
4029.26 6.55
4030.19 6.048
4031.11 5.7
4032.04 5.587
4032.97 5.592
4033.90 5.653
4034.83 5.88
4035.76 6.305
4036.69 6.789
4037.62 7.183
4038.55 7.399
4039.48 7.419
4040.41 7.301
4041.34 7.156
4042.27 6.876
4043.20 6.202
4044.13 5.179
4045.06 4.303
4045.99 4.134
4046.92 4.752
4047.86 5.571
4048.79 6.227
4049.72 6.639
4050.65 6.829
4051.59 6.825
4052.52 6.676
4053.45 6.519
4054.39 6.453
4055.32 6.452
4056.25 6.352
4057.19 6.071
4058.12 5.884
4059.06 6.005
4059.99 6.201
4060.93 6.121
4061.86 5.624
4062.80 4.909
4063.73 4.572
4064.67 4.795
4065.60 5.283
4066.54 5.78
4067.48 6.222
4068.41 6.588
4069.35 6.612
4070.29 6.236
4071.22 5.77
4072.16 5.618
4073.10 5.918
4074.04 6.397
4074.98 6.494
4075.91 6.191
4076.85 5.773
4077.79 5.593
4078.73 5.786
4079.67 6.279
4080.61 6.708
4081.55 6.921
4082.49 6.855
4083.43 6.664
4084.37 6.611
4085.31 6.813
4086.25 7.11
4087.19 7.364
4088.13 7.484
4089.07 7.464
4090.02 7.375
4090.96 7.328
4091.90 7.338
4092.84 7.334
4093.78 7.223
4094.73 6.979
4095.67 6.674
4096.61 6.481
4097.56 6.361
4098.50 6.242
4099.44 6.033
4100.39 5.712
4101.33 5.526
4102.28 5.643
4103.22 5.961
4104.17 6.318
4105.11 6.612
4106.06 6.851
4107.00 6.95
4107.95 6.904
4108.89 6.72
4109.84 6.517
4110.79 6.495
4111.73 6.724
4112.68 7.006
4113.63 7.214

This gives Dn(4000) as 2.0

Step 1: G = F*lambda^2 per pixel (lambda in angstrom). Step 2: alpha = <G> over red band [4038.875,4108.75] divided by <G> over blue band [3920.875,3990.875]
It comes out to 1.8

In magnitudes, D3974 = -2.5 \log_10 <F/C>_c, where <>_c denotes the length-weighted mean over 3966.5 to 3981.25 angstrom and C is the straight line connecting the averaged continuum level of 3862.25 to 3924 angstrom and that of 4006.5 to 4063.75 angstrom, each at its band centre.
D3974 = 0.48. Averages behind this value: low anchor 3.94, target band 3.43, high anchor 6.3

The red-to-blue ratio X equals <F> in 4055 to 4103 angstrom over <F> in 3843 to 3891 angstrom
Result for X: 1.87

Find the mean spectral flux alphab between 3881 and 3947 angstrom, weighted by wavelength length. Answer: 3.58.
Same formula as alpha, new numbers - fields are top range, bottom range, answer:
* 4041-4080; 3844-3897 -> 1.85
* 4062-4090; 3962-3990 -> 1.61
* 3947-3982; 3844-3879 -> 1.19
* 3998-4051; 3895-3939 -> 1.86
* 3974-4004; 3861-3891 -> 1.85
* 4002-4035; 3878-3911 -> 1.73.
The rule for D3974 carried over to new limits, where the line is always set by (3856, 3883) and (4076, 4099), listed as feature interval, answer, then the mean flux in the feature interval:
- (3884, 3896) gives -0.10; 3.91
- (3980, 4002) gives -0.17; 6.09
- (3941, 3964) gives 0.12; 4.09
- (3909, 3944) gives 0.23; 3.29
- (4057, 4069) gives 0.12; 5.7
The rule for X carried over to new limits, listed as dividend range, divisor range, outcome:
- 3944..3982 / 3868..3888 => 1.19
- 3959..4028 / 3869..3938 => 1.49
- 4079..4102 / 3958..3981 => 2.05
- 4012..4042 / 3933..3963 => 1.83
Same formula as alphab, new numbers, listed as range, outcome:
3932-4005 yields 4.31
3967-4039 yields 5.77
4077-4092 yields 6.82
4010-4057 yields 6.4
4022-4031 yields 6.65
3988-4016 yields 6.31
